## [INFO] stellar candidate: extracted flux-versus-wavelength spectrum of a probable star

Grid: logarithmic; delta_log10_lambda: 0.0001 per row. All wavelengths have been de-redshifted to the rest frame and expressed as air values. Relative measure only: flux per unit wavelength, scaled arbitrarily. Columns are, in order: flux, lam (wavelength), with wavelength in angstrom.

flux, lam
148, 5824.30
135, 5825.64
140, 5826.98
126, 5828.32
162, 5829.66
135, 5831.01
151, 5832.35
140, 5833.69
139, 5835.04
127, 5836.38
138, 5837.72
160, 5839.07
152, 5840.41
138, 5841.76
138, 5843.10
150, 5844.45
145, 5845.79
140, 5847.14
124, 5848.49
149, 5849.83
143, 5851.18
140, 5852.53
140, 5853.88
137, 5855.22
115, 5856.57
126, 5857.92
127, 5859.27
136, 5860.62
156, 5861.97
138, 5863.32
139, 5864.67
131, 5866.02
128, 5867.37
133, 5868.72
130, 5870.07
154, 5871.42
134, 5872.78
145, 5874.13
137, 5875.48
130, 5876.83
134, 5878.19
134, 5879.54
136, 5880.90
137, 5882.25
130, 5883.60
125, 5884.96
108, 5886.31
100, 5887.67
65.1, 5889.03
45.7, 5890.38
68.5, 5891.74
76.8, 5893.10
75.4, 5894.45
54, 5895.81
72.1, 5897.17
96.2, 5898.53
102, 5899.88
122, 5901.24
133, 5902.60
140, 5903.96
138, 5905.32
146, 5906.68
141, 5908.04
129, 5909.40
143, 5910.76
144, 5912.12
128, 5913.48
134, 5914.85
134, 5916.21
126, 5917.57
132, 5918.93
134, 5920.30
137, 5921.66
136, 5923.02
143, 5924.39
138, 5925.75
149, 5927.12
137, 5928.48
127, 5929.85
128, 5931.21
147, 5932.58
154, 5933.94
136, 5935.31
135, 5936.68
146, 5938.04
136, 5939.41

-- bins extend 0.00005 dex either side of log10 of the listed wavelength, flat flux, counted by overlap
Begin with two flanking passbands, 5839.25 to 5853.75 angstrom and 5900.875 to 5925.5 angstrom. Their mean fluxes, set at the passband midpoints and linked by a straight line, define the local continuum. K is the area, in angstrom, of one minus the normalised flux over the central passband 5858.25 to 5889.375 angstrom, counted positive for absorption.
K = 2.06 angstrom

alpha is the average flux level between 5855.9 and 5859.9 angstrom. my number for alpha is 123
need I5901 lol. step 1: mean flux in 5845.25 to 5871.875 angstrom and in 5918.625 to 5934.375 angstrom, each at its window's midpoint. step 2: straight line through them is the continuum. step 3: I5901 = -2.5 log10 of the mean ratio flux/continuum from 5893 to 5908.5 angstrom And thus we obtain 0.256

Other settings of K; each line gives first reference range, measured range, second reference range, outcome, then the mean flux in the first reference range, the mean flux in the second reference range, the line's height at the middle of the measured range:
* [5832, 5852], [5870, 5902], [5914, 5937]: 7.1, 142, 137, 139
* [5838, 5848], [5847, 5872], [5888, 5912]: -0.5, 145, 104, 133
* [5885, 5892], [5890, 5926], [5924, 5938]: -2.6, 82.3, 140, 109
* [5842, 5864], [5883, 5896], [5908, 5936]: 4.9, 138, 137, 137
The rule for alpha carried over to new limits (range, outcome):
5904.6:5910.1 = 139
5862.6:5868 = 134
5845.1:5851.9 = 140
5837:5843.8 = 145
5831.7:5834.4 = 145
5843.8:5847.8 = 145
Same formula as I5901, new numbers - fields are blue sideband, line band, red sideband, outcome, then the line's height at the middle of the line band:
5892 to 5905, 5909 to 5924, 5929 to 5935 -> -0.13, 119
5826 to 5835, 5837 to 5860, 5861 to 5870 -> 0.00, 139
